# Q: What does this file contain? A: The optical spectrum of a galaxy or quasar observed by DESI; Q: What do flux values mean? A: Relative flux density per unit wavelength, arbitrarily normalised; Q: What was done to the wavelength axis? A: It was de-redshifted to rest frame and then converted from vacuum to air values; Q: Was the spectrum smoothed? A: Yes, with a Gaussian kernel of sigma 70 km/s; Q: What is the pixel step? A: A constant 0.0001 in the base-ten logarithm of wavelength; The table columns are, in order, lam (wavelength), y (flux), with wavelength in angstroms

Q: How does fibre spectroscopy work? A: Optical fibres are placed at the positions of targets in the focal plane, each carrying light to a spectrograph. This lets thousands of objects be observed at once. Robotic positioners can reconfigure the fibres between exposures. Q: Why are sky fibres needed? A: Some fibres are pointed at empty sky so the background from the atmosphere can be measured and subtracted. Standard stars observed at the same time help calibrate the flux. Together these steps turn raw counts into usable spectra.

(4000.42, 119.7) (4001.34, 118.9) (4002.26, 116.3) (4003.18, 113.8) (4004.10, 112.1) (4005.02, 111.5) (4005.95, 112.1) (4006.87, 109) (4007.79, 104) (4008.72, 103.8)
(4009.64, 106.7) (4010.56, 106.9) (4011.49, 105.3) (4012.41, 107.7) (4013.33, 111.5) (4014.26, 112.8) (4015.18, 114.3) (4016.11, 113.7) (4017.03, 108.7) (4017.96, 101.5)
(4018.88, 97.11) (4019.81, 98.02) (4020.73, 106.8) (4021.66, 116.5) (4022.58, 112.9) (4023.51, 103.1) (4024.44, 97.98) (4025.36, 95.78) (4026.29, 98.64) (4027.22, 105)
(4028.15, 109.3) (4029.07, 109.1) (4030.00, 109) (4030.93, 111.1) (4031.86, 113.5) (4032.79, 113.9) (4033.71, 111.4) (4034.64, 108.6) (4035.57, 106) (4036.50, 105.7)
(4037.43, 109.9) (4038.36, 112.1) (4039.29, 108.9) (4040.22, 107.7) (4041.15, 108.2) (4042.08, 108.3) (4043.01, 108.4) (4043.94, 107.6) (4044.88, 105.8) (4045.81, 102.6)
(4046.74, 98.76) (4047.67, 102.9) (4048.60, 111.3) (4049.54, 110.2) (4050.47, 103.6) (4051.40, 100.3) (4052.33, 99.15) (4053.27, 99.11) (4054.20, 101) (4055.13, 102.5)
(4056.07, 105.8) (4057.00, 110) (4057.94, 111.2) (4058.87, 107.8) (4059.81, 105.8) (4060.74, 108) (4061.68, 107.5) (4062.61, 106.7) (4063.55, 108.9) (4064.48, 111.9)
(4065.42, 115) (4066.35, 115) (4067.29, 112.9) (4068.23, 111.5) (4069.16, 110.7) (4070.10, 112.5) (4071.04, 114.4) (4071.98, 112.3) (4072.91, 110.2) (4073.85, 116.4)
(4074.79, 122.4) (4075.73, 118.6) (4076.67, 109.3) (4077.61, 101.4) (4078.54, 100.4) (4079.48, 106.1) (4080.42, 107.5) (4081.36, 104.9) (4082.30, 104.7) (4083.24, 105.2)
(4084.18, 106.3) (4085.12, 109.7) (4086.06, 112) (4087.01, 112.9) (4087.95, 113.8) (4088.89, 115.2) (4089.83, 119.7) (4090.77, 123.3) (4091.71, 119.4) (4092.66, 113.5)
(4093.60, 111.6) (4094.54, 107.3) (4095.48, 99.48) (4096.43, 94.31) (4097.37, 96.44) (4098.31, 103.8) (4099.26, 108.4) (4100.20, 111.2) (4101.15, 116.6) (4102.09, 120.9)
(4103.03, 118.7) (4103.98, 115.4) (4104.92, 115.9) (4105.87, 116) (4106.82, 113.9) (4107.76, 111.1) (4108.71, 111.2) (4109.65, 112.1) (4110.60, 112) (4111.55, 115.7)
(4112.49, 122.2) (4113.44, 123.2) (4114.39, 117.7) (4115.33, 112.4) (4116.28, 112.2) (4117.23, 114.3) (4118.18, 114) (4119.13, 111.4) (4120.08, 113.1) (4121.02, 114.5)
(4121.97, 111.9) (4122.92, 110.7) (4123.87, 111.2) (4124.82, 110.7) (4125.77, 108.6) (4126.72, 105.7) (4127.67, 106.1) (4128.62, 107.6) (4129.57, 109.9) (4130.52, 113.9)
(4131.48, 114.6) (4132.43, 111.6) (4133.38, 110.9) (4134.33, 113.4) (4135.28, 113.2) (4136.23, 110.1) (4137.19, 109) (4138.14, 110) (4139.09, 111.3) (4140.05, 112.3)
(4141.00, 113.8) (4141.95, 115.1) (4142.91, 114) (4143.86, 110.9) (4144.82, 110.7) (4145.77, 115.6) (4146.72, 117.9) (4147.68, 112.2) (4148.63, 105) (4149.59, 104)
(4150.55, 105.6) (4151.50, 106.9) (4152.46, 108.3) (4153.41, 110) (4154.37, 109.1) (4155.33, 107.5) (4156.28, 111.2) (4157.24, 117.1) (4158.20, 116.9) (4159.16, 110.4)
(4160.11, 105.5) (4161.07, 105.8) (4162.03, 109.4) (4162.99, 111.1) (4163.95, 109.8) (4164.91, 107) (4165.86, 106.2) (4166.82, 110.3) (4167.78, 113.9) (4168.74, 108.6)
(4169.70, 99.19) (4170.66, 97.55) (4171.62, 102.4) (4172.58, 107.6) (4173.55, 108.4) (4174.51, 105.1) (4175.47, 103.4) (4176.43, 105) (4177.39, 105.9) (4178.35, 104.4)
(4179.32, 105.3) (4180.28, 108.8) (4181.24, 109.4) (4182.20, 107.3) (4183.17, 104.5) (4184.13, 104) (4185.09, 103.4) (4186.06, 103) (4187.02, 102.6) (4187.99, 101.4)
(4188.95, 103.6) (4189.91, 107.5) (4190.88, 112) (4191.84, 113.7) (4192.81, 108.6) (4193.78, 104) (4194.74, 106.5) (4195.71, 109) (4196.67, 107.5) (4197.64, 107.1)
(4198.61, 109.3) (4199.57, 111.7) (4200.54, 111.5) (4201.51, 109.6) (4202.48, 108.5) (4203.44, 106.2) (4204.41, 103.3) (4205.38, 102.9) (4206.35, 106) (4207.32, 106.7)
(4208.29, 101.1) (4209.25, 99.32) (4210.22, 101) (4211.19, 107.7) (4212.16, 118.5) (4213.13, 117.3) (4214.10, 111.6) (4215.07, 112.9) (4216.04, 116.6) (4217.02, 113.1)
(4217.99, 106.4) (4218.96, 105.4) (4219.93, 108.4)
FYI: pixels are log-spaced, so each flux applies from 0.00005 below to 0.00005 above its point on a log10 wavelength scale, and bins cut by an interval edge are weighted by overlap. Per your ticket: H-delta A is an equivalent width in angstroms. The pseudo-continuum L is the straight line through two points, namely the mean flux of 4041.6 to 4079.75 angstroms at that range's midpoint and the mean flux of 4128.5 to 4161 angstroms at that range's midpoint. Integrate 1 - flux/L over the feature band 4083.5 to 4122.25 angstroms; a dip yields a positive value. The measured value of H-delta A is -1.1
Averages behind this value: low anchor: 108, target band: 113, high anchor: 111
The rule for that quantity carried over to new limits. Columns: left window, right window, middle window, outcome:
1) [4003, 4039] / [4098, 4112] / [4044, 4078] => 0.66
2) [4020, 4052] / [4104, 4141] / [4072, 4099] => 0.16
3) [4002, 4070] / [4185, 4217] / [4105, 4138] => -1.49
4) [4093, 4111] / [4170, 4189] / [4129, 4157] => -0.96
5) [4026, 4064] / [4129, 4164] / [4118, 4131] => -0.07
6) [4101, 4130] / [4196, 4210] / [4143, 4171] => 0.23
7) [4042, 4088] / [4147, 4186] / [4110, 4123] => -0.85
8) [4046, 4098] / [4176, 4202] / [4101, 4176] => -2.39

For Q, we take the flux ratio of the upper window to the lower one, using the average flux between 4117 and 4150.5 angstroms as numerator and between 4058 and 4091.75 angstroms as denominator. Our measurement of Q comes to 1.0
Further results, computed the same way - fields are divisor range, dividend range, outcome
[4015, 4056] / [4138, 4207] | 1.02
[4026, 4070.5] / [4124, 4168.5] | 1.02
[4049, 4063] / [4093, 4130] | 1.06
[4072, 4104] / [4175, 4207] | 0.96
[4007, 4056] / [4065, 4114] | 1.05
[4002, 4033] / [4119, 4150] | 1.03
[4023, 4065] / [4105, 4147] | 1.06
